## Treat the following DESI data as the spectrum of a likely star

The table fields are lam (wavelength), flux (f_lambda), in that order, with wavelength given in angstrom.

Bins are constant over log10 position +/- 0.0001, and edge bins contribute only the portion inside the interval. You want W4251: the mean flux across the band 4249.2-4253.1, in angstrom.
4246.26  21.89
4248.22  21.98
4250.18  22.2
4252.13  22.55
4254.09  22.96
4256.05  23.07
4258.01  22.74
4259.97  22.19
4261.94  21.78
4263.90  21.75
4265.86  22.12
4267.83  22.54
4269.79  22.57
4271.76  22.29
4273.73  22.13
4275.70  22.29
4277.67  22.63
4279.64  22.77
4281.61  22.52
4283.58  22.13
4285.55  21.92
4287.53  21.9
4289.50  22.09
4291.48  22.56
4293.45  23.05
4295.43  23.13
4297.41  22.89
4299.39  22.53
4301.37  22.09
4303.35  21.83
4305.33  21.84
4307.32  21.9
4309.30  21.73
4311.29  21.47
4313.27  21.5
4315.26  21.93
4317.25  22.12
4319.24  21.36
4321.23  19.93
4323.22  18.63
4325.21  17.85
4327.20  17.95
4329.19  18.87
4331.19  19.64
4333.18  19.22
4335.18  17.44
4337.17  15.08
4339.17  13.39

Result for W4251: 22.4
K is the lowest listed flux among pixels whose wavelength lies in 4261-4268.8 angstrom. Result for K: 21.75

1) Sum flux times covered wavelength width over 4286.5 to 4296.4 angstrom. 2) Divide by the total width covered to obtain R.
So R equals 22.5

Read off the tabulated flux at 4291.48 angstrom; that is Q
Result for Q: 22.56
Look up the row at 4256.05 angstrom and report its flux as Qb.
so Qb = 23.07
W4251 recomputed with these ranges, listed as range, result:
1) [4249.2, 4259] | 22.7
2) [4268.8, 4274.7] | 22.3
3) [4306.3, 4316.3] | 21.7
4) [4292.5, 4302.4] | 22.7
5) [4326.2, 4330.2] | 18.4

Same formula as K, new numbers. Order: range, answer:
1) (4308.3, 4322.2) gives 19.93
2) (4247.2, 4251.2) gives 21.98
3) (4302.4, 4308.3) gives 21.83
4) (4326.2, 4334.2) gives 17.95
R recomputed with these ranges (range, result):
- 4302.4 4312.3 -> 21.8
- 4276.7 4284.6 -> 22.5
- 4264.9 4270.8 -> 22.4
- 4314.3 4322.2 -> 21.3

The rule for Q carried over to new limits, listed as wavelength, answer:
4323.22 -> 18.63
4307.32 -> 21.9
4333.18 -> 19.22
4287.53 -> 21.9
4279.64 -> 22.77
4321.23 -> 19.93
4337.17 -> 15.08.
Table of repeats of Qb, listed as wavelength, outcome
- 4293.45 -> 23.05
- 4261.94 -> 21.78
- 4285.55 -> 21.92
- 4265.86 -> 22.12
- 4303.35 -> 21.83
